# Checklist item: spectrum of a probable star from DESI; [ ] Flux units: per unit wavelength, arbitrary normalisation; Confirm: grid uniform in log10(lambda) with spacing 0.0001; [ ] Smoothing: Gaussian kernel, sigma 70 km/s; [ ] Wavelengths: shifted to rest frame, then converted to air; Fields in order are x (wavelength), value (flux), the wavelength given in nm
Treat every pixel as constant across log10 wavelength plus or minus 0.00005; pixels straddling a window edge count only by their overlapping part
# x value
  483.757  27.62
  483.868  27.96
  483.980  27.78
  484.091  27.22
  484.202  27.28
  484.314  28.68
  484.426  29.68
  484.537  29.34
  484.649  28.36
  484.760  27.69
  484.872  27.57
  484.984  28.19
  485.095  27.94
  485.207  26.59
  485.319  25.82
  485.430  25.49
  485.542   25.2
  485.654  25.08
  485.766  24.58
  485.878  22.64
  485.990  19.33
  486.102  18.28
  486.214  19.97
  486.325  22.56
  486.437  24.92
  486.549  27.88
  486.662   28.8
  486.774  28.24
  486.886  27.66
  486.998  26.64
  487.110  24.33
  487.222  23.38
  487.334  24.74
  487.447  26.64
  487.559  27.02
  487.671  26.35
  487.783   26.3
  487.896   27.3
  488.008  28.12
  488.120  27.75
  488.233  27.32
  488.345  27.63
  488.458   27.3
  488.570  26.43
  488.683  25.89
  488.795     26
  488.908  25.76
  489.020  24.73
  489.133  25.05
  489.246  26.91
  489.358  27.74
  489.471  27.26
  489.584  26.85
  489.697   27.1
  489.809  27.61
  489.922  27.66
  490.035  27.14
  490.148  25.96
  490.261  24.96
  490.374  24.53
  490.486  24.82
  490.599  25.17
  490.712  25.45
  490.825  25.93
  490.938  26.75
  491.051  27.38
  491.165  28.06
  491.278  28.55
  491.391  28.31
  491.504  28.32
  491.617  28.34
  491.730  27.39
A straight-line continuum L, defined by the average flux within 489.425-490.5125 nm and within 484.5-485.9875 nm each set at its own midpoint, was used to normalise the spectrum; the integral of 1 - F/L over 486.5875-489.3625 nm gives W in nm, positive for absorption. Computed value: -0.02 nm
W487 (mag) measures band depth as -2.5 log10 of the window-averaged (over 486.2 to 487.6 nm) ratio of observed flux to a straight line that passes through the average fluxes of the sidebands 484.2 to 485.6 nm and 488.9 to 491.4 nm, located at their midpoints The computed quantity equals 0.06 mag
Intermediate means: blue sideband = 27.5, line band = 25.8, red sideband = 26.5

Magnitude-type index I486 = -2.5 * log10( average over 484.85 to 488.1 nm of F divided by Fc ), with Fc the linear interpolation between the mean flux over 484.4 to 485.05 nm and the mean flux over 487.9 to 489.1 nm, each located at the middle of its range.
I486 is 0.089 mag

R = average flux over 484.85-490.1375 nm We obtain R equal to 25.9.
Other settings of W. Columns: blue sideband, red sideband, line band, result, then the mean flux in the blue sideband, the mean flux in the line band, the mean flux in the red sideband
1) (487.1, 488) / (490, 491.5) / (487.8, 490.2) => -0.06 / 26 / 26.8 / 26.4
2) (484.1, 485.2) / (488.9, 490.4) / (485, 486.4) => 0.20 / 28.2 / 23.8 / 26.4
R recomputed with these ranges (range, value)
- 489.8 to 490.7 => 25.9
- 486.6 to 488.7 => 26.7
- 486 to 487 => 24.7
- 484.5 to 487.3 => 25.4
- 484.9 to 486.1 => 24.8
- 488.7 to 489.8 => 26.4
